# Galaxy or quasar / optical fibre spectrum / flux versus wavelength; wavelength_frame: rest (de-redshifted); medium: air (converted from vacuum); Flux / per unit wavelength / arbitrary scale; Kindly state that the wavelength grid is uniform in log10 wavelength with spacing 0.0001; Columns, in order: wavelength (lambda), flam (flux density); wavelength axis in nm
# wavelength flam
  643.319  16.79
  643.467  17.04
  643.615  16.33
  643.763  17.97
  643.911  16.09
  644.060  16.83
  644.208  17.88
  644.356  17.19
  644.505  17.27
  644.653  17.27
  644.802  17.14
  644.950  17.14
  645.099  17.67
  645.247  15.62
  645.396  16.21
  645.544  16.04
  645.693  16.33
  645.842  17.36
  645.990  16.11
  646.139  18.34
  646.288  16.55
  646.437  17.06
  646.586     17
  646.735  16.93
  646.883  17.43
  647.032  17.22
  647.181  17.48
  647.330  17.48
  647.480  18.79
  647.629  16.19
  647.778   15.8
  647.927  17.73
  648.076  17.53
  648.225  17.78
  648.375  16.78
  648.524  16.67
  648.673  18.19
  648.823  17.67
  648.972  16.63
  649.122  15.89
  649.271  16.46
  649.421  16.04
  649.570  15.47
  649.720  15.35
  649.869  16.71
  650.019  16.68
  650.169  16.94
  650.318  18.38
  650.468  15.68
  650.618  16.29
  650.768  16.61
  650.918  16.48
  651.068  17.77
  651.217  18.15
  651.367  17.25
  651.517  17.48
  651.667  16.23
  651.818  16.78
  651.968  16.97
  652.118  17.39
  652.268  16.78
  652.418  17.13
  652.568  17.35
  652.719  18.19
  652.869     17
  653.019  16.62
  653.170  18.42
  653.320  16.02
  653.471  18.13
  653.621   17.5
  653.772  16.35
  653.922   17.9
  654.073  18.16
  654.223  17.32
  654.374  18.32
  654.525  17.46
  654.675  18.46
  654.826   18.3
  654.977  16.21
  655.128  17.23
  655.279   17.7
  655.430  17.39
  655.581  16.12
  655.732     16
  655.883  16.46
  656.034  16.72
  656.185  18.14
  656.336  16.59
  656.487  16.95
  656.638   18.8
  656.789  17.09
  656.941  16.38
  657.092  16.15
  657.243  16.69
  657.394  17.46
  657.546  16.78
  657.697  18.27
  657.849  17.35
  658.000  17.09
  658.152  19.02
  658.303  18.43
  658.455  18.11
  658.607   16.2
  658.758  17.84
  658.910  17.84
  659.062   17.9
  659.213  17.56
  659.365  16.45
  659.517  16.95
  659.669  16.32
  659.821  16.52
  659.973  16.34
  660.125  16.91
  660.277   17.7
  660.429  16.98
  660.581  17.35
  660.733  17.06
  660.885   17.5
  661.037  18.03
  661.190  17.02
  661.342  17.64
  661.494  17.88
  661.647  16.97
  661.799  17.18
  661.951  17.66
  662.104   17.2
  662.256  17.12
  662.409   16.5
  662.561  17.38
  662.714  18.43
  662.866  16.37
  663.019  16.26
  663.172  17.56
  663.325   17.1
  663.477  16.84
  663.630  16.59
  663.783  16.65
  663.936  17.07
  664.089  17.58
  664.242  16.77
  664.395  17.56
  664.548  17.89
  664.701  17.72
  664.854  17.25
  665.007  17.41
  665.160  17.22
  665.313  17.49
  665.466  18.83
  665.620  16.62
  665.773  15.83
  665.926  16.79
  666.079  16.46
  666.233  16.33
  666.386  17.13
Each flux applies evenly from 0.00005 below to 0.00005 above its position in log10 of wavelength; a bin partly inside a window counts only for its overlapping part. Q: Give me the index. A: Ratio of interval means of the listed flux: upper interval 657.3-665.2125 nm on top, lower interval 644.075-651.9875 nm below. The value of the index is 1.0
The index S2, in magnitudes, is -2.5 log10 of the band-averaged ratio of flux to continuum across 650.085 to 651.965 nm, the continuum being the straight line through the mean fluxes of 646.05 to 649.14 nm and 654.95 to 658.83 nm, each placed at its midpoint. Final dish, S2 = 0.01 mag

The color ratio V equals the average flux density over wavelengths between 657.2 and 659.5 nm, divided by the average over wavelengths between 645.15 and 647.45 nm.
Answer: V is 1.04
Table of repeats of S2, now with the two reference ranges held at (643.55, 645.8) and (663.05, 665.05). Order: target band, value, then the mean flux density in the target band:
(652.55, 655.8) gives -0.02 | 17.4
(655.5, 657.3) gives 0.01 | 16.8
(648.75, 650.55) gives 0.03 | 16.5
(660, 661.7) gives -0.01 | 17.3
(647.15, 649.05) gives -0.02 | 17.3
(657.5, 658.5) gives -0.05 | 17.9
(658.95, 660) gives 0.01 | 16.9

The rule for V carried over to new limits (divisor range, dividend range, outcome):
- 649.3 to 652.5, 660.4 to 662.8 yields 1.04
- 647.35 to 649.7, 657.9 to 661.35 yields 1.03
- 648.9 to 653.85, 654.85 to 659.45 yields 1.02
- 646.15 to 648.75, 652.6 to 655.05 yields 1.02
